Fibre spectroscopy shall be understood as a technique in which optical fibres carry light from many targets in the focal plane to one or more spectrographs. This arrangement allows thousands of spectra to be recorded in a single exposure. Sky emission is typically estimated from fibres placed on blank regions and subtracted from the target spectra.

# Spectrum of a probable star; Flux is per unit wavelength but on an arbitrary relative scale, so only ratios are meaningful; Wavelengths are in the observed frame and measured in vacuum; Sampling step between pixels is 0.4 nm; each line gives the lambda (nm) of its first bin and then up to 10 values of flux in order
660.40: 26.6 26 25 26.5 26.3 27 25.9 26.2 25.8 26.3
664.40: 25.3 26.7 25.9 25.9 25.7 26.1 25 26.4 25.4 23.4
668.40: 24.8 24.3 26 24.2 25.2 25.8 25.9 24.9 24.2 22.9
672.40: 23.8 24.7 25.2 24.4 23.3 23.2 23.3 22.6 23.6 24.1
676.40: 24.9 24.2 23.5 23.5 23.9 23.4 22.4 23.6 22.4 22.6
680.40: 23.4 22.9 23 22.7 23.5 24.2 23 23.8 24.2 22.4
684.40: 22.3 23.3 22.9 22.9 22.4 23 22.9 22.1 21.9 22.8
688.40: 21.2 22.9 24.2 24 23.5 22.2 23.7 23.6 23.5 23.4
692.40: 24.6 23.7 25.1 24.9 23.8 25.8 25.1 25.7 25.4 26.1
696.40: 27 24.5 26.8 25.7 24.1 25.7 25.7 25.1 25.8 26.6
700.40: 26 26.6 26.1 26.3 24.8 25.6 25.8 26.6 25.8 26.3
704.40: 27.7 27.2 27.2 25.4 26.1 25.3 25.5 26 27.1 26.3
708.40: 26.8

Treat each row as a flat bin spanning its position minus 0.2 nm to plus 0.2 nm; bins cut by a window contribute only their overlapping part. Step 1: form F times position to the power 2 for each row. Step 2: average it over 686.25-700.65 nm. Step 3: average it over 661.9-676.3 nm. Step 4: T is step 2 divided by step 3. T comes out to 1.05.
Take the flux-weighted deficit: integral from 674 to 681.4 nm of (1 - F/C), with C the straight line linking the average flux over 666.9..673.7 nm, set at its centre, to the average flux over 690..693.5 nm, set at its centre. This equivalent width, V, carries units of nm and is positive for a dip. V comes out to 0.33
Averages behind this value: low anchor 24.8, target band 23.4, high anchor 23.7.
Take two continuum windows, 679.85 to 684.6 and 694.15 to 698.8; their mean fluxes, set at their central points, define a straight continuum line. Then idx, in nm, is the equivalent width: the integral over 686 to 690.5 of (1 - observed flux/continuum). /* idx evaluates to 0.26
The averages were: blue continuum 23.2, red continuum 25.6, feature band 22.8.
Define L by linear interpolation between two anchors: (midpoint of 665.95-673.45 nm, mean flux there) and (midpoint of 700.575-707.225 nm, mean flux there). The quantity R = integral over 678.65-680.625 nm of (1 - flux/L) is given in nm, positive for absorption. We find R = 0.19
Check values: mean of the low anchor 24.9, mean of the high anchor 26.1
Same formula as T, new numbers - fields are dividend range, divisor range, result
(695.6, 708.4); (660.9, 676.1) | 1.15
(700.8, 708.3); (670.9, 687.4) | 1.20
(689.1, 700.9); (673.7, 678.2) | 1.11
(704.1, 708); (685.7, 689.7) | 1.22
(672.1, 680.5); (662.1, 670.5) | 0.95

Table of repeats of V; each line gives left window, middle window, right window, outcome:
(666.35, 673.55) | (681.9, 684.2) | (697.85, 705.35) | 0.17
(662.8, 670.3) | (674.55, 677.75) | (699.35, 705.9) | 0.25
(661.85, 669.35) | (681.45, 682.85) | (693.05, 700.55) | 0.12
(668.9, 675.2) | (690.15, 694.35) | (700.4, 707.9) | 0.27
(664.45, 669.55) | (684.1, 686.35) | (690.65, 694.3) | 0.16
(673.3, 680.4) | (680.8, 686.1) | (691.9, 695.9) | 0.19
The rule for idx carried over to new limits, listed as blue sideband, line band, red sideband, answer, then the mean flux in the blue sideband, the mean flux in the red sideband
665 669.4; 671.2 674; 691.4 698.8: 0.12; 25.4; 25.1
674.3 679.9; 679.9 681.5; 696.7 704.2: 0.06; 23.5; 25.8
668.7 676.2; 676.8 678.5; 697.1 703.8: 0.06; 24.3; 25.8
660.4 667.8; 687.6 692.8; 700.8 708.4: 0.57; 26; 26.2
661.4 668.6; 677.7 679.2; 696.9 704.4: 0.15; 25.8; 25.9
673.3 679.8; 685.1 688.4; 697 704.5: 0.27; 23.5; 25.9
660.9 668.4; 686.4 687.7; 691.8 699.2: 0.15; 25.8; 25.2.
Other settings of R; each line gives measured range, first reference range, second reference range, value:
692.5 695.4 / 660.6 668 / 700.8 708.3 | 0.14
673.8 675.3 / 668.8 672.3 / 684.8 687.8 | 0.07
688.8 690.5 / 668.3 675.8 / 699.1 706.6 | 0.13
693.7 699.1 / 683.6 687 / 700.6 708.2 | -0.15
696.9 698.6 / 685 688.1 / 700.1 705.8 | -0.03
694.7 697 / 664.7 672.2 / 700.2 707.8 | 0.03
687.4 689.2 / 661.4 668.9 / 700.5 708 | 0.25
